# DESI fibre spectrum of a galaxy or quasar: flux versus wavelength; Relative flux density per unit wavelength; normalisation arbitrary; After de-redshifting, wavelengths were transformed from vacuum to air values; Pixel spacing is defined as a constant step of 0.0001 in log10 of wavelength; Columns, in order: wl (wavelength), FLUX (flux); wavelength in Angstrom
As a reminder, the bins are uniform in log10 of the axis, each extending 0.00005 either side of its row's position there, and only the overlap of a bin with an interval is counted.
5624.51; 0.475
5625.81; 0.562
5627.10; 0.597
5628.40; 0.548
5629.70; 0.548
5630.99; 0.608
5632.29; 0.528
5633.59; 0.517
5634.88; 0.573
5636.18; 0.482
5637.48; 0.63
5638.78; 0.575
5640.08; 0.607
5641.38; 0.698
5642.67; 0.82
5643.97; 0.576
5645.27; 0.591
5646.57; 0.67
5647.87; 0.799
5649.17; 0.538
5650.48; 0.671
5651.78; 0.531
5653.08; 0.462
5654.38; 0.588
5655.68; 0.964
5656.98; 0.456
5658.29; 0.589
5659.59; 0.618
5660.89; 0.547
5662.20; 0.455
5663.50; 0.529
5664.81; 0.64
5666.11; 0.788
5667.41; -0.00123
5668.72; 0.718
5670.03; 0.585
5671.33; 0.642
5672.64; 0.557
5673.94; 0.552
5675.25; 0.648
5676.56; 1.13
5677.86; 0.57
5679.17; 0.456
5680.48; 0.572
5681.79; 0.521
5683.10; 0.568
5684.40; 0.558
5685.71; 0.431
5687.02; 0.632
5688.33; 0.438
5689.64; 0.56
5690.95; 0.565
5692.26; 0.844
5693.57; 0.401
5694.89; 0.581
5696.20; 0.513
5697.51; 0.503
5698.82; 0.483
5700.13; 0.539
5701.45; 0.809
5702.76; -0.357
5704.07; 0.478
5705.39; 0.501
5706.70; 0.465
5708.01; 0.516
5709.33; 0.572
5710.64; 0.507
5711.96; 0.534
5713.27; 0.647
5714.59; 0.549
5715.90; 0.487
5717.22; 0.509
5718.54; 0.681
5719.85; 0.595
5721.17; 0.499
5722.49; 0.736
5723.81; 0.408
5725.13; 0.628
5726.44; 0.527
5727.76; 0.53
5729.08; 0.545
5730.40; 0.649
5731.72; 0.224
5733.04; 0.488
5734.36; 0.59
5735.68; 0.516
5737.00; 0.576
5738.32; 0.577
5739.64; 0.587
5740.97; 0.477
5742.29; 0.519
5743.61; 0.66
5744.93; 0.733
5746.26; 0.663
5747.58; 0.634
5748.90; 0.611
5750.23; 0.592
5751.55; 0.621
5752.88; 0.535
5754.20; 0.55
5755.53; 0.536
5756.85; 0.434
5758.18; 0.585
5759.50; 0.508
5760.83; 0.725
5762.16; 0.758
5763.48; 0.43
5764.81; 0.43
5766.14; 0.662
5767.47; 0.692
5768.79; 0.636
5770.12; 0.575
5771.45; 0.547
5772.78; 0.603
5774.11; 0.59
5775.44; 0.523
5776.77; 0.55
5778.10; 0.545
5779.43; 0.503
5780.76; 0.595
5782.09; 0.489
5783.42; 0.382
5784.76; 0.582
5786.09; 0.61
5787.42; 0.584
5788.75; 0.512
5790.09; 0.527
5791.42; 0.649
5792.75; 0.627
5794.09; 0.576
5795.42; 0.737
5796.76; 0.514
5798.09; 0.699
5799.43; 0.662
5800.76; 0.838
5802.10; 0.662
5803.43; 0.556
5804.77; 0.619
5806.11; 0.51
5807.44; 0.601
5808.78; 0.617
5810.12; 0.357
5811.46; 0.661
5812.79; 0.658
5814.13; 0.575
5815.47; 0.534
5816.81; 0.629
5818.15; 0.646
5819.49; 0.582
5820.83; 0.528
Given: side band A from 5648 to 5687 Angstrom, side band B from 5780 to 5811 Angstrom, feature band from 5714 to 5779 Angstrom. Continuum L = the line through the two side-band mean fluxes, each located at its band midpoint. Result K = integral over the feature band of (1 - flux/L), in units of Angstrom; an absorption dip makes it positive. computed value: 2.1 Angstrom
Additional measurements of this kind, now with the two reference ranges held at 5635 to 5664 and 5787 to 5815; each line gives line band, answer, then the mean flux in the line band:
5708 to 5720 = 0.93 Angstrom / 0.561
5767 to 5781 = 0.71 Angstrom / 0.576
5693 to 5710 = 4.07 Angstrom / 0.462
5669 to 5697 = 0.92 Angstrom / 0.588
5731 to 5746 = 1.55 Angstrom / 0.544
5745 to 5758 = 0.52 Angstrom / 0.582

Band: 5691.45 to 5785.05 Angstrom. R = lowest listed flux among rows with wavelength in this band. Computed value -0.357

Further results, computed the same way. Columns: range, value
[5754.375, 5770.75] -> 0.43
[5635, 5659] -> 0.456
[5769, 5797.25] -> 0.382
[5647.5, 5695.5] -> -0.00123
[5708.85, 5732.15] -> 0.224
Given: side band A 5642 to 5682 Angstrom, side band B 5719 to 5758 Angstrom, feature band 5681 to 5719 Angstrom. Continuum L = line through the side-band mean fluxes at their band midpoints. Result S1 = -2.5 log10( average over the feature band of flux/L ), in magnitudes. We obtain 0.13 mag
